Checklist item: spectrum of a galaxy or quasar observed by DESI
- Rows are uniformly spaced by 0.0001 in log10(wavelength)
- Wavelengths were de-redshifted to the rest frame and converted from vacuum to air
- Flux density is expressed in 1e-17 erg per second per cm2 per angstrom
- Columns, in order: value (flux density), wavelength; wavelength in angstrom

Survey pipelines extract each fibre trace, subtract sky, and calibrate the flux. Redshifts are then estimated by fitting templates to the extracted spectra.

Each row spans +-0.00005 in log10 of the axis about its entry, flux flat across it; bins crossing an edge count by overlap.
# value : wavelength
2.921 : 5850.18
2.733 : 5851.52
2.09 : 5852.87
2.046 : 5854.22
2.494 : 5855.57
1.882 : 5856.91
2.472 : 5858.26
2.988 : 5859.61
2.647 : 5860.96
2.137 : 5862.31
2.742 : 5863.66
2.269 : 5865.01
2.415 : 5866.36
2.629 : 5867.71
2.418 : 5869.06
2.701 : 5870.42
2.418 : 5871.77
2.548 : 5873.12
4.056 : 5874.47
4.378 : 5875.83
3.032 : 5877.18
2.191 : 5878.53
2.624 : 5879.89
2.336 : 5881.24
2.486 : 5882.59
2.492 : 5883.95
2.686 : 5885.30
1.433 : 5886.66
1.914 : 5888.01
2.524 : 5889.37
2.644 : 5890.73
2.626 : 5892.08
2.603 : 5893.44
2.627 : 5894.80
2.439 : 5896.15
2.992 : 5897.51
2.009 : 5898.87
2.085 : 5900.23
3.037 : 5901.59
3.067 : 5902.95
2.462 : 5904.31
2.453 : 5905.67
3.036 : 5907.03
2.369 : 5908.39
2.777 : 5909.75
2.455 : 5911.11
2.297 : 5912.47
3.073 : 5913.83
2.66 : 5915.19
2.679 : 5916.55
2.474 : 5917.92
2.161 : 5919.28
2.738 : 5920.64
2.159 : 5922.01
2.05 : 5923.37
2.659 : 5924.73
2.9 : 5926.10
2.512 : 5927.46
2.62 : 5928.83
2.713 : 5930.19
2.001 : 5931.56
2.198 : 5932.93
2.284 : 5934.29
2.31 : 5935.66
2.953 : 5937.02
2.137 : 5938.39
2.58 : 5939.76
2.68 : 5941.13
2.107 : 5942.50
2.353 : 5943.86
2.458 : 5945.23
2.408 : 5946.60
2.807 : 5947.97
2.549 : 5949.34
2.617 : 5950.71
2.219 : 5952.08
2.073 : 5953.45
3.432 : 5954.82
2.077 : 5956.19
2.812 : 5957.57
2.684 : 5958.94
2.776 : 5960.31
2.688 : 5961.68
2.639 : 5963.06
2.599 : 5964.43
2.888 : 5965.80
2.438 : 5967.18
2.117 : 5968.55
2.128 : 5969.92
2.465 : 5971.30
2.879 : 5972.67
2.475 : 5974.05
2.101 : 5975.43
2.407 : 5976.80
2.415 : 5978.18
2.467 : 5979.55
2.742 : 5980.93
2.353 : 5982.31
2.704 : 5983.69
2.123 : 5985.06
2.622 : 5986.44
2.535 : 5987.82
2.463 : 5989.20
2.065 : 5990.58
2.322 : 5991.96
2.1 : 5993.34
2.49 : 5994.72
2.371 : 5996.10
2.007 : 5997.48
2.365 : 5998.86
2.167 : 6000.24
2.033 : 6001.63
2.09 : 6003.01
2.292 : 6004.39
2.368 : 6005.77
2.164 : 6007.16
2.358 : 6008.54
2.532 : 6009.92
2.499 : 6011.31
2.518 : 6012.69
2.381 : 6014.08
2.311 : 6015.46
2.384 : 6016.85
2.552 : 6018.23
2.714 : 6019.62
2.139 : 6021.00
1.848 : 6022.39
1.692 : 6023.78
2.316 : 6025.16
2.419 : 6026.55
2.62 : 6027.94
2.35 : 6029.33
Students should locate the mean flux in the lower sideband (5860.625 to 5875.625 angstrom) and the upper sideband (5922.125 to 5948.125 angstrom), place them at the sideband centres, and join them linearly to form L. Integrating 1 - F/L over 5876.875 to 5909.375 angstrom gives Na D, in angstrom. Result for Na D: 1.2 angstrom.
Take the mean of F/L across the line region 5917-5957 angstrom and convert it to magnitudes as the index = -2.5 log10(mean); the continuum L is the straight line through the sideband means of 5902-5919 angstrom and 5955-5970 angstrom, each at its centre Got 0.07 mag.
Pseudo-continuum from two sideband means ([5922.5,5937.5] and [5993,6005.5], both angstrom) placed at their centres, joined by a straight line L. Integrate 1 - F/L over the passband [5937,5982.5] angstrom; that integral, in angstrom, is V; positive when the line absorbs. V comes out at -2.9 angstrom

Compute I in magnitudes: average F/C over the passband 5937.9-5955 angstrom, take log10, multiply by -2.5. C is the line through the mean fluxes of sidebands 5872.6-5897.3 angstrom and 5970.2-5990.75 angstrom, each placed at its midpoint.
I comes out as 0.025 mag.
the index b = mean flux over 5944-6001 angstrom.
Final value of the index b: 2.46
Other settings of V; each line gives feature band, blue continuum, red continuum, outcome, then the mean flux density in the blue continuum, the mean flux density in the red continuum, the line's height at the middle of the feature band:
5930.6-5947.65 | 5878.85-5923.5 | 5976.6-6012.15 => 0.4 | 2.5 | 2.35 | 2.44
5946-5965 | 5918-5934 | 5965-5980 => -1.3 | 2.43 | 2.44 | 2.43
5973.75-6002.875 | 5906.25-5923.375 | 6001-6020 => 0.8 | 2.55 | 2.37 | 2.41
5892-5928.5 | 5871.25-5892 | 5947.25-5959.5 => 0.8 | 2.65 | 2.58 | 2.62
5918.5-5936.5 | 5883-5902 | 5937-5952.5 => 0.3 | 2.43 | 2.47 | 2.46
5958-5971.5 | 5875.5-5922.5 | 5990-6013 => -1.0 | 2.56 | 2.28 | 2.38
